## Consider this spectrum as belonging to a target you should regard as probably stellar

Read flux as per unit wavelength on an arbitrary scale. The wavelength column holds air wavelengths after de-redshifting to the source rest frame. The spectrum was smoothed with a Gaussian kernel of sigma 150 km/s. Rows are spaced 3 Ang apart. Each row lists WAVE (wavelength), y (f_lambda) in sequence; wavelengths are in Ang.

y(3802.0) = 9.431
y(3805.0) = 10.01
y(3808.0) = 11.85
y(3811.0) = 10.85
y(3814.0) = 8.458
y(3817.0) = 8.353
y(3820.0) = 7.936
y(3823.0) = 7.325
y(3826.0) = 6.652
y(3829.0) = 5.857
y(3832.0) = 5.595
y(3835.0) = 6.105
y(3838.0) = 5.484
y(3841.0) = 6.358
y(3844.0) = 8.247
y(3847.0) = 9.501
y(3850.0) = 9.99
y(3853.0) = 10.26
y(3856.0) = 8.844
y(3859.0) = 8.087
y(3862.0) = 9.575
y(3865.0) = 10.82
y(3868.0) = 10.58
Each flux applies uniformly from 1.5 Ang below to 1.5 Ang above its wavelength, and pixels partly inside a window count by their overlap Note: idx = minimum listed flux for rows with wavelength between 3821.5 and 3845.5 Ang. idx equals 5.484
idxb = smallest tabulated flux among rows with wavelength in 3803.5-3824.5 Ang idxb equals 7.325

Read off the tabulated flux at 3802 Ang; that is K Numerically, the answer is 9.431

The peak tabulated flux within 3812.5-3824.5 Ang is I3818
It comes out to 8.458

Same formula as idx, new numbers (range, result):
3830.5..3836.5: 5.595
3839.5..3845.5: 6.358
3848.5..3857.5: 8.844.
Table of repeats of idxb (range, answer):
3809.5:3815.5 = 8.458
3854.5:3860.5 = 8.087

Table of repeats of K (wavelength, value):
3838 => 5.484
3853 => 10.26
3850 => 9.99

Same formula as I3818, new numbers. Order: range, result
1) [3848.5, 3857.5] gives 10.26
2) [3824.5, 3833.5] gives 6.652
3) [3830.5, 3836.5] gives 6.105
